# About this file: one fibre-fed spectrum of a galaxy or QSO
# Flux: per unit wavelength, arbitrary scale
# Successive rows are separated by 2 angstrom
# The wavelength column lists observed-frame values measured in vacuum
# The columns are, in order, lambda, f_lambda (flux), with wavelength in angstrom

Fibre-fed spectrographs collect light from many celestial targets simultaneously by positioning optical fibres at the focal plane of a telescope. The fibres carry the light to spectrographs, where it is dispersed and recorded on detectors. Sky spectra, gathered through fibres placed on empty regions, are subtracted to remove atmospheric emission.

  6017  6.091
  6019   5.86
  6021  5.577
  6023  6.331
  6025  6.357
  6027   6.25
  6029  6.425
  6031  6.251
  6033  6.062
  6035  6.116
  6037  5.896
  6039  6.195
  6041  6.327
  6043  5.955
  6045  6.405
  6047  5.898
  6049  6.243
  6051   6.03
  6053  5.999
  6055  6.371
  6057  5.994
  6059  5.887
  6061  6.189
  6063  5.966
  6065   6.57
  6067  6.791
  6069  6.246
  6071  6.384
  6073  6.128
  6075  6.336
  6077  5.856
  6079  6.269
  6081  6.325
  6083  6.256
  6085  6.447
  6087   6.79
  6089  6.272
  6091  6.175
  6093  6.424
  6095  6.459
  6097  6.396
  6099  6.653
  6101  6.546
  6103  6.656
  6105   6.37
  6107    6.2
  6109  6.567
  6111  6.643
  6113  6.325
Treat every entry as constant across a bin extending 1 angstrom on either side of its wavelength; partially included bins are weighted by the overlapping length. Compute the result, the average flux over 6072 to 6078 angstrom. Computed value 6.11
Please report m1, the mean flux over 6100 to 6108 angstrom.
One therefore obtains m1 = 6.44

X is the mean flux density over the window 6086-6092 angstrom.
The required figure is 6.41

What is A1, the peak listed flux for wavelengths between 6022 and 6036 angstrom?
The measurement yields 6.425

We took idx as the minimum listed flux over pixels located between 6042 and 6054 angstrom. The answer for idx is 5.898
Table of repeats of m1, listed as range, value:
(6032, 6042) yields 6.12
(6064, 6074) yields 6.42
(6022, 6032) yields 6.32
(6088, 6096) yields 6.33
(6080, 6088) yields 6.45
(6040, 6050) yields 6.17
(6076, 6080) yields 6.06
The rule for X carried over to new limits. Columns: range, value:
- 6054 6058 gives 6.18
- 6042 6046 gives 6.18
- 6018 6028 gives 6.08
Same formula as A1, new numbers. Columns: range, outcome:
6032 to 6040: 6.195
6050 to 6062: 6.371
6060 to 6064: 6.189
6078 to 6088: 6.79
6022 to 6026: 6.357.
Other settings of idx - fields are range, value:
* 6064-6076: 6.128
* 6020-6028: 5.577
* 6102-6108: 6.2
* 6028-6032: 6.251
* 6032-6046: 5.896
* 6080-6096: 6.175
